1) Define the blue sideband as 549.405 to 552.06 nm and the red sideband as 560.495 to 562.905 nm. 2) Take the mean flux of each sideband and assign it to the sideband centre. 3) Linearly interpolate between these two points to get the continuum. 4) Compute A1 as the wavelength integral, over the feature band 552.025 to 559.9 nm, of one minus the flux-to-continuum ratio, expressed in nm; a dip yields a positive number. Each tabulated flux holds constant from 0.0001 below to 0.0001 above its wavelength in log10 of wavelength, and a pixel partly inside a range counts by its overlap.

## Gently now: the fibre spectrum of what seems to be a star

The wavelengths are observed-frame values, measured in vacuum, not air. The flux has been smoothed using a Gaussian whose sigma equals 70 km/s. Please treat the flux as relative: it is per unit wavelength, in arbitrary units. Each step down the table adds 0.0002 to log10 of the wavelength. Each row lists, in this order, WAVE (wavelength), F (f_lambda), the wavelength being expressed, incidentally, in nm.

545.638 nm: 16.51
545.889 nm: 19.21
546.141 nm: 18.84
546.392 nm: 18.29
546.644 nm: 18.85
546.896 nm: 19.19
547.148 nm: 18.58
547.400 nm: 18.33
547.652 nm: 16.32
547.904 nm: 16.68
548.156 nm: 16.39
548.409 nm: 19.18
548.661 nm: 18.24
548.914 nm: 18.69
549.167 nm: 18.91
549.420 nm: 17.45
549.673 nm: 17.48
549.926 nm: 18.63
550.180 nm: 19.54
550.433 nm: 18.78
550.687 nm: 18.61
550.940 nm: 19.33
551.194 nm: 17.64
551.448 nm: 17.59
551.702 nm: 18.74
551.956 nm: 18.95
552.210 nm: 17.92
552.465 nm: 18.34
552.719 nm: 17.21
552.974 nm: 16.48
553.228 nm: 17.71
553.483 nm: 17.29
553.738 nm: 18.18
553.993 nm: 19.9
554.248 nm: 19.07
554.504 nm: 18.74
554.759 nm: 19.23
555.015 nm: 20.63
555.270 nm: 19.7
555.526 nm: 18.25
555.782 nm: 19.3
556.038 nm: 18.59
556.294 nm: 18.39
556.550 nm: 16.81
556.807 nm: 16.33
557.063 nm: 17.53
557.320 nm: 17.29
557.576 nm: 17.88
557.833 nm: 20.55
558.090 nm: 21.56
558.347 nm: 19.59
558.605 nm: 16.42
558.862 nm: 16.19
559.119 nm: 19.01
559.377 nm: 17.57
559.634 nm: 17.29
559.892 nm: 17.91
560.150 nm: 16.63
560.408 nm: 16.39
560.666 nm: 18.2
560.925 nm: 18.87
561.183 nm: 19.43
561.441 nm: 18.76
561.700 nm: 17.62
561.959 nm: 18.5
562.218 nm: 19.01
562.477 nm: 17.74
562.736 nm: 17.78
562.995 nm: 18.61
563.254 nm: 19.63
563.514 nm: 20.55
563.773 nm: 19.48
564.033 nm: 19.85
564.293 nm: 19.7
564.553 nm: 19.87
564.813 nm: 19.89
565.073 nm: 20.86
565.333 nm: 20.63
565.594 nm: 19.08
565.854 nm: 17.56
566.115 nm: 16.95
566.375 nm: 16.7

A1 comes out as 0.06 nm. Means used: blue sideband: 18.5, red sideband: 18.4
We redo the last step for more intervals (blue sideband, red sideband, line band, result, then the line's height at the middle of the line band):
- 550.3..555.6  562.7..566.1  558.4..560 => 0.13 nm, 19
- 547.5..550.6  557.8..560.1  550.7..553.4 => 0.02 nm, 18.1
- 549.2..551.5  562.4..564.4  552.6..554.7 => 0.05 nm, 18.6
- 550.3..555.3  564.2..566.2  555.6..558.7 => 0.07 nm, 18.8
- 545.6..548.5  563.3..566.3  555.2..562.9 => 0.34 nm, 19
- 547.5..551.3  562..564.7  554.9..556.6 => -0.02 nm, 18.6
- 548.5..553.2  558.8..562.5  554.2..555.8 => -0.10 nm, 18.1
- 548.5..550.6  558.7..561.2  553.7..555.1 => -0.09 nm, 18.1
